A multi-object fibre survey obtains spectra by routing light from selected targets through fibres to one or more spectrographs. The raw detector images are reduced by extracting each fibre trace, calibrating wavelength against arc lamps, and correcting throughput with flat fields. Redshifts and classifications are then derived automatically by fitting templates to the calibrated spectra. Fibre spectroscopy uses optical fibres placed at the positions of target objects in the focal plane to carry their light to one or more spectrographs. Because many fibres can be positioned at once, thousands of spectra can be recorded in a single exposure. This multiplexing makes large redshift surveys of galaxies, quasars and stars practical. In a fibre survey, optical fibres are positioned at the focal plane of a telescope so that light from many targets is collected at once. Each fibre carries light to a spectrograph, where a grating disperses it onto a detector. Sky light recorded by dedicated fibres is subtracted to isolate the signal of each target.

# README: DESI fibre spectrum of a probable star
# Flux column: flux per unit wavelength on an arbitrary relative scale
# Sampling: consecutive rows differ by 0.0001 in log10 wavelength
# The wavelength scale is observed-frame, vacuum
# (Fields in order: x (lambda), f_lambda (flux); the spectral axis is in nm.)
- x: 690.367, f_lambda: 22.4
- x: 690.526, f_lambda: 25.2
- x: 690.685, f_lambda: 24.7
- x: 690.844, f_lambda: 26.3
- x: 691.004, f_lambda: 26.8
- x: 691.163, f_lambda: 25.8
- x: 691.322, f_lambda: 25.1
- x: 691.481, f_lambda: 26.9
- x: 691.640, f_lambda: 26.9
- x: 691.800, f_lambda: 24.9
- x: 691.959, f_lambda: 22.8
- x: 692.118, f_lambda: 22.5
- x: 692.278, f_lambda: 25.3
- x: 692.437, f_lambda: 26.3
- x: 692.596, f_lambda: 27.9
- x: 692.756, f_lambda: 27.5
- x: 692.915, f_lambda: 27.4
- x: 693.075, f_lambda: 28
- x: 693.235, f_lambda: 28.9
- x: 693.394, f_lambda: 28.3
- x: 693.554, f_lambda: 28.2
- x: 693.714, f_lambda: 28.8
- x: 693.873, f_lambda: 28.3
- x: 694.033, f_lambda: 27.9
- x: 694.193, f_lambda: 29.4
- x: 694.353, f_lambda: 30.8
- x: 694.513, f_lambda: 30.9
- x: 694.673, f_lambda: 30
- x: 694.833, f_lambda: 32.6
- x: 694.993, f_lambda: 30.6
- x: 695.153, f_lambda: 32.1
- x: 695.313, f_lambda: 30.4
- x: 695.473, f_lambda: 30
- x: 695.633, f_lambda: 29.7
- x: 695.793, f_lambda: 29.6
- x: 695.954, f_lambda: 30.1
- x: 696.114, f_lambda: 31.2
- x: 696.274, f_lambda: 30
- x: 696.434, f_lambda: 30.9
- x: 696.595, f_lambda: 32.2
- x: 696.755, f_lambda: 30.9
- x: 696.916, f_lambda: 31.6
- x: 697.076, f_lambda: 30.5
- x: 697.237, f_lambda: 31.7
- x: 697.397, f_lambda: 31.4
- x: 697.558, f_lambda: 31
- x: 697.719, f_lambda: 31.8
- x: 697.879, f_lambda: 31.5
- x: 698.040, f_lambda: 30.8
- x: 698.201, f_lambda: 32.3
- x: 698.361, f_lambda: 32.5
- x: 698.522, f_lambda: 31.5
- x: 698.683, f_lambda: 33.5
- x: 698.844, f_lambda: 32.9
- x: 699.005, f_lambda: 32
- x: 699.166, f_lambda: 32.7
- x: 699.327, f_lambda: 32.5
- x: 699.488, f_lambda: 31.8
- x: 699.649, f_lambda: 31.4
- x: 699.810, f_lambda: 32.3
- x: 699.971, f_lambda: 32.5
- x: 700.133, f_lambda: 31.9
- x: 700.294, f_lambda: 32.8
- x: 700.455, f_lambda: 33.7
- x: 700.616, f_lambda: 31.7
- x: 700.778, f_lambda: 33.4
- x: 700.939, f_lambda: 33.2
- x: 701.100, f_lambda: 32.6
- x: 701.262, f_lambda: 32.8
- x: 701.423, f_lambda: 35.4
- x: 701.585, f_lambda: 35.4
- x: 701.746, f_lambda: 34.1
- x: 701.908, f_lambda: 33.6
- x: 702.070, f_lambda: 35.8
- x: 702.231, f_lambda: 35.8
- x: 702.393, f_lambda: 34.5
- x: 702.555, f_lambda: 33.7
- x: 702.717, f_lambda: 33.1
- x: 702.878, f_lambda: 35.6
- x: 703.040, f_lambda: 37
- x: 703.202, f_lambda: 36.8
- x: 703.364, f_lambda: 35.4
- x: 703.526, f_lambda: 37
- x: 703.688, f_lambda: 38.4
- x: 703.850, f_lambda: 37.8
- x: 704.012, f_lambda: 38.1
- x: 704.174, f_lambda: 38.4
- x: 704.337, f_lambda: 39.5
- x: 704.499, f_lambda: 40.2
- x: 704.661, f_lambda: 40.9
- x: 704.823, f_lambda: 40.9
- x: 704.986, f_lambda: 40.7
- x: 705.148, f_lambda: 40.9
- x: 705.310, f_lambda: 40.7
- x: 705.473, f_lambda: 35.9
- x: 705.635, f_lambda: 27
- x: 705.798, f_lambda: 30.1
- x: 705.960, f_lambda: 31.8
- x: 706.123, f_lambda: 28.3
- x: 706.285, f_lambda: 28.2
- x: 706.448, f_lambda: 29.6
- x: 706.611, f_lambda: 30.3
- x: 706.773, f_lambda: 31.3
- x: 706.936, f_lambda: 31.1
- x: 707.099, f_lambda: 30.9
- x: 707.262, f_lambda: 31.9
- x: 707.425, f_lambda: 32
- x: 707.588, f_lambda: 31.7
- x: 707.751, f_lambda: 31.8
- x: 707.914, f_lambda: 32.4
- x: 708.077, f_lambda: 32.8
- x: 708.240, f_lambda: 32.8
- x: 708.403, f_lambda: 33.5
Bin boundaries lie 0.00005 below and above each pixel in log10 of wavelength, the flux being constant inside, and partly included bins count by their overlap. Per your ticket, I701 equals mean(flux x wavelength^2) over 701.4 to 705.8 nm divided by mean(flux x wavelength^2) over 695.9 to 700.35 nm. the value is 1.17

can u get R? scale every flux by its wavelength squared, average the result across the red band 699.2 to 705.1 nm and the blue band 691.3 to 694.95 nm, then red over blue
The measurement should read 1.3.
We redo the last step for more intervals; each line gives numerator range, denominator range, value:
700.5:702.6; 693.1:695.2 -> 1.17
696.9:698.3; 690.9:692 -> 1.24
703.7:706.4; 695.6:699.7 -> 1.17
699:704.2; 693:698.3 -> 1.15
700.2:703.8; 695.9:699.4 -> 1.11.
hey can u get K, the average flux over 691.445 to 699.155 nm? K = 29.7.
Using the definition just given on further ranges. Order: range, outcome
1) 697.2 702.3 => 32.8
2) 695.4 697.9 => 30.9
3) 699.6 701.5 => 32.8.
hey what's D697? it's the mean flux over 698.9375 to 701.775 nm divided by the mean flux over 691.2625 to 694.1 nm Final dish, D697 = 1.23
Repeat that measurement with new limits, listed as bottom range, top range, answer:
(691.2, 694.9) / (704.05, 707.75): 1.24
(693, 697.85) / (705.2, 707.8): 1.04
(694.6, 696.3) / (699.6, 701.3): 1.06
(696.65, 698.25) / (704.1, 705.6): 1.26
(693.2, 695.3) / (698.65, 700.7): 1.09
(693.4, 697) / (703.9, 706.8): 1.17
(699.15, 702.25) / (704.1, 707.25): 1.04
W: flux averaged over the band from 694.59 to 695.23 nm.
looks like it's 31.3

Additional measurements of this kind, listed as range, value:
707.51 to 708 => 32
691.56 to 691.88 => 25.9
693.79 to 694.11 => 28.2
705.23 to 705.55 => 38.3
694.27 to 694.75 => 30.5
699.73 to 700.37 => 32.4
